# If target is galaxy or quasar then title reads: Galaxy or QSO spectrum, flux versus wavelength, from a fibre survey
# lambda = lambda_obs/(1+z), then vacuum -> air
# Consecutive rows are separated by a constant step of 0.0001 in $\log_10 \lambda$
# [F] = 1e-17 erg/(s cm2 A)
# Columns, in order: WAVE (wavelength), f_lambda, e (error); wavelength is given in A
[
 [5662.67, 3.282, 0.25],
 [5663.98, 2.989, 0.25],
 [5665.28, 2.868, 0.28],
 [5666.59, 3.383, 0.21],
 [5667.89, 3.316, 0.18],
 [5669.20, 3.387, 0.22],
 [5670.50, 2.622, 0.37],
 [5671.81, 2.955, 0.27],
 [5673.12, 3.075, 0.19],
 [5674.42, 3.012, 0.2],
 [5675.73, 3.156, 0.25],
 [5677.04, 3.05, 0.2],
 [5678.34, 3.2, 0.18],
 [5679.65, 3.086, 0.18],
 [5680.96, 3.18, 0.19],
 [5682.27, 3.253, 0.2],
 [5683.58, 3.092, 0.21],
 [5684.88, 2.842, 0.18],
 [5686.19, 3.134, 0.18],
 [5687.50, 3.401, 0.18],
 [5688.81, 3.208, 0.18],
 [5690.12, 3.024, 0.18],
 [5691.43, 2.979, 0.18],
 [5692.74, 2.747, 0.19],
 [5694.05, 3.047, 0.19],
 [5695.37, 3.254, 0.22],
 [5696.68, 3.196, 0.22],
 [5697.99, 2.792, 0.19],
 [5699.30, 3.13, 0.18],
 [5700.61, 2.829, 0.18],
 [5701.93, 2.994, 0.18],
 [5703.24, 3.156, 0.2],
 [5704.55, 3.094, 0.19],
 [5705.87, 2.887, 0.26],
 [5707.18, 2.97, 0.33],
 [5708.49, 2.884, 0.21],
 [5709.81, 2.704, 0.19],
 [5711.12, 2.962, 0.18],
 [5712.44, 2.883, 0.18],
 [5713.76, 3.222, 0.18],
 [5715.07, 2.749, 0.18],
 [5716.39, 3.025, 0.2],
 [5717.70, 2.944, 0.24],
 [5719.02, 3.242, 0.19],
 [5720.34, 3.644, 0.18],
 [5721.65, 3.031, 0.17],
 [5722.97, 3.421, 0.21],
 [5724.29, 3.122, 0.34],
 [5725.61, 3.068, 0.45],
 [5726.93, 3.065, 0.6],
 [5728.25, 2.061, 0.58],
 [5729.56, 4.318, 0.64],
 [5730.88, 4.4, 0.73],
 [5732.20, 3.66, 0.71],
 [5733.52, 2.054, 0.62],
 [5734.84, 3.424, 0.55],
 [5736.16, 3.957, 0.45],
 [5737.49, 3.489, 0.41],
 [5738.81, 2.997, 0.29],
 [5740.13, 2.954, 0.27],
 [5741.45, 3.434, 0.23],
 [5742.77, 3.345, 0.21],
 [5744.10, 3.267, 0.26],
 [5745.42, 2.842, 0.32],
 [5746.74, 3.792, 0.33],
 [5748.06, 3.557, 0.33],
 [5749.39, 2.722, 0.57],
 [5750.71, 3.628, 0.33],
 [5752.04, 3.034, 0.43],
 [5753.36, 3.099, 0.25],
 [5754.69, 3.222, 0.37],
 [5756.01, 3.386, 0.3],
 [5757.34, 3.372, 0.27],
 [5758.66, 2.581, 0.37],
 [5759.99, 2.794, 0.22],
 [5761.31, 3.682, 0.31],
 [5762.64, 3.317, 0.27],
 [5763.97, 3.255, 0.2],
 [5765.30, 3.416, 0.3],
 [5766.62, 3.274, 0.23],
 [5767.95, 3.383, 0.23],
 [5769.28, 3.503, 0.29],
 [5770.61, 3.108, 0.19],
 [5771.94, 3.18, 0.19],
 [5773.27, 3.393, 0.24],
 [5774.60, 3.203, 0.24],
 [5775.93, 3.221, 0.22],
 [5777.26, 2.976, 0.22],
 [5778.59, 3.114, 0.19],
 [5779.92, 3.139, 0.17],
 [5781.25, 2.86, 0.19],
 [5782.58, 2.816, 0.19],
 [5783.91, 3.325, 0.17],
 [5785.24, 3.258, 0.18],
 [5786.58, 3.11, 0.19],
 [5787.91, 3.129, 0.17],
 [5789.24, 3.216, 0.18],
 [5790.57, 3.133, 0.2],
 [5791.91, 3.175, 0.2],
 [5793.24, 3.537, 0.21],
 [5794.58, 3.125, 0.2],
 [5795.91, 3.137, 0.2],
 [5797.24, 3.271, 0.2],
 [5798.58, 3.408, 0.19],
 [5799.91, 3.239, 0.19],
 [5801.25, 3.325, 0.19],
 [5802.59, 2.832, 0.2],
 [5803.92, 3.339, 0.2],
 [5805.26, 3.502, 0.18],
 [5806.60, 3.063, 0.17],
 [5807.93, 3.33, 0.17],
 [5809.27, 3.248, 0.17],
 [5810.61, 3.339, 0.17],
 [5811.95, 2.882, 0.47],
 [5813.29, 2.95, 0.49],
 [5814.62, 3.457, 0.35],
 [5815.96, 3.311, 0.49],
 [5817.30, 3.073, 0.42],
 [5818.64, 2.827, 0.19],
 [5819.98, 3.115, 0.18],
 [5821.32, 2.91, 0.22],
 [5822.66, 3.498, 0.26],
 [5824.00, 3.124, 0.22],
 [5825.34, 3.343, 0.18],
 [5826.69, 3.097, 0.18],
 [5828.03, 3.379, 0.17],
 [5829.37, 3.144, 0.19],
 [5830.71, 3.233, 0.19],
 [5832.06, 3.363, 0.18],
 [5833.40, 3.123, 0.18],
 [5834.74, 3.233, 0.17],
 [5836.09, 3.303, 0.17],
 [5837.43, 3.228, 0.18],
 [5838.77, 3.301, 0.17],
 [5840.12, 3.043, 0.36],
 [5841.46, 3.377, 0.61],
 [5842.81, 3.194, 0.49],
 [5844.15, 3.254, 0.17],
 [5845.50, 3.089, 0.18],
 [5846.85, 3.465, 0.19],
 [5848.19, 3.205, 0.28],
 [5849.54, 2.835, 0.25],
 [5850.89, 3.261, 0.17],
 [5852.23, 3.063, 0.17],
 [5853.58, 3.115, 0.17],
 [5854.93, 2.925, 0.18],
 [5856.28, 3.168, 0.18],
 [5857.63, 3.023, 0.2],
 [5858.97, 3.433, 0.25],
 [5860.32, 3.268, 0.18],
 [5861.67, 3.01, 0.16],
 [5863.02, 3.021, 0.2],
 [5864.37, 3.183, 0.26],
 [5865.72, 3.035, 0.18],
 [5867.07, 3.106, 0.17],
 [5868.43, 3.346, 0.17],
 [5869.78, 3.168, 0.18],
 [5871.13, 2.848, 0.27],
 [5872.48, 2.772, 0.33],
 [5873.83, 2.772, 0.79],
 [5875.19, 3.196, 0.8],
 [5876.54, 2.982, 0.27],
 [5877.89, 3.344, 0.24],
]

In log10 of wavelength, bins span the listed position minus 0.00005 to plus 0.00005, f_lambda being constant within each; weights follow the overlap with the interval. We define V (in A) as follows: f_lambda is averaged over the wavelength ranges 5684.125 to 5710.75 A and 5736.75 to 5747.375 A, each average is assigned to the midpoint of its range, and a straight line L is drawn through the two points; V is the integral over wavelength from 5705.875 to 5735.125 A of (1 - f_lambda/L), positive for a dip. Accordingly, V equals 0.2 A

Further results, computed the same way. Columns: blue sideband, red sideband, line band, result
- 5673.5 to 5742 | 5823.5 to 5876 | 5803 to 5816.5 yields -0.4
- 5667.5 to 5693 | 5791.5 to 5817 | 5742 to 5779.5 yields -0.6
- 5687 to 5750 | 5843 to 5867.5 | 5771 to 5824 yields -0.6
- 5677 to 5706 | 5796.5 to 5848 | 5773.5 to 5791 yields 0.3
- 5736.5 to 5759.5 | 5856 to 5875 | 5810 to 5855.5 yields -0.8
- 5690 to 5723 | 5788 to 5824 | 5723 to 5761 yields -1.9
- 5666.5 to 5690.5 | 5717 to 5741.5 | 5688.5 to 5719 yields 2.0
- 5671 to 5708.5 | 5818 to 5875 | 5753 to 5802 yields -1.6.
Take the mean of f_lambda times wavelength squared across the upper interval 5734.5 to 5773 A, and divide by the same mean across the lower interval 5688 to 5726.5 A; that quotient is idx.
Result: 1.1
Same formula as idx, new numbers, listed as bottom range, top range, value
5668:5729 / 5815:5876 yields 1.09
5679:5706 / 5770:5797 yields 1.06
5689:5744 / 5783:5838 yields 1.06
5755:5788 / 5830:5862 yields 1.02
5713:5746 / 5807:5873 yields 1.02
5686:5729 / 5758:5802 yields 1.08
